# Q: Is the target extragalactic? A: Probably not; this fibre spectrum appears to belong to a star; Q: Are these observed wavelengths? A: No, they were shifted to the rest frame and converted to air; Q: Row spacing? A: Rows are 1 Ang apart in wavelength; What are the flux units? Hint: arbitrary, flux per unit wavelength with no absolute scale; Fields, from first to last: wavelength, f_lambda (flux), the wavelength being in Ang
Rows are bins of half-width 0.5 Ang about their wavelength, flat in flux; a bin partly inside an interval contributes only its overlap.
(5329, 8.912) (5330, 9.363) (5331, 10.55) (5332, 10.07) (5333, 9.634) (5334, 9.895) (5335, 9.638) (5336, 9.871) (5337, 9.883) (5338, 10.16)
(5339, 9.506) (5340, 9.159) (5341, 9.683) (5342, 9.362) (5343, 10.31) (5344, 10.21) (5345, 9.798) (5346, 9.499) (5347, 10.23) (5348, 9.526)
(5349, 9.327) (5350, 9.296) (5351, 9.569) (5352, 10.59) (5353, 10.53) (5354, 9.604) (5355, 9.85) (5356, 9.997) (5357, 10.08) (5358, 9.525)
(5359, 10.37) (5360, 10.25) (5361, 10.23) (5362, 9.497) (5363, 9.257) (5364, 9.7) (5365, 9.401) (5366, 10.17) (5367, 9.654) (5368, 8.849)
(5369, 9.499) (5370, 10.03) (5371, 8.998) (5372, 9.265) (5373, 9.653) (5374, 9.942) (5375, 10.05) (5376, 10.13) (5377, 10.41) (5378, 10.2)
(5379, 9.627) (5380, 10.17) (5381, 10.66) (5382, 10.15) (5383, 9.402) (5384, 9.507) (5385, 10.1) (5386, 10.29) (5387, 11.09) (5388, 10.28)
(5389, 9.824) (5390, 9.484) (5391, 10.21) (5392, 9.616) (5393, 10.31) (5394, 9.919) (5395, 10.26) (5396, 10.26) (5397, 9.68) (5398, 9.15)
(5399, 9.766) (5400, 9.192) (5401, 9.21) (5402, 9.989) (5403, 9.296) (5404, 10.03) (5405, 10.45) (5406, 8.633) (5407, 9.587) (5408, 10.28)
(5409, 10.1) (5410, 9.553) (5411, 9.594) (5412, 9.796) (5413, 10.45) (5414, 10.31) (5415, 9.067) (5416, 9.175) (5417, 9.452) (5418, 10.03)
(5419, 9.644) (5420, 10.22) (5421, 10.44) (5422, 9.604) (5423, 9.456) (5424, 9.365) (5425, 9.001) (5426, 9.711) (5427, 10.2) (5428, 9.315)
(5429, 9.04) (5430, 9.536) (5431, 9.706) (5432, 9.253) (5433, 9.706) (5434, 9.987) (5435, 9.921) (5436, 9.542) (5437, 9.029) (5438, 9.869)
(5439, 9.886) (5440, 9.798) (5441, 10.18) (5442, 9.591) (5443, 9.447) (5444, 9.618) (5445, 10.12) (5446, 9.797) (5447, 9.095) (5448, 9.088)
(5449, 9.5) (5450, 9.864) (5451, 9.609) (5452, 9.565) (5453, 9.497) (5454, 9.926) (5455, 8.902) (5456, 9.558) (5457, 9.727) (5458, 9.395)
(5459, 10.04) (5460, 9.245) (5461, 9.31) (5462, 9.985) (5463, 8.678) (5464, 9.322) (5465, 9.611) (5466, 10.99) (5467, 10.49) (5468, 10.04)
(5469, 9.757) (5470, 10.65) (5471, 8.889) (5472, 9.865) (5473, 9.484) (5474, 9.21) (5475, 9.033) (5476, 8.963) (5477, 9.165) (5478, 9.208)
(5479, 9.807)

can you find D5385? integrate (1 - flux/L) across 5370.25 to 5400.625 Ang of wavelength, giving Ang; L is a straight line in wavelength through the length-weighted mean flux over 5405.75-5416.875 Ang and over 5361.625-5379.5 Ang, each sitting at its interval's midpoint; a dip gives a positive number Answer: -0.7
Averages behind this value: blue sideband 9.69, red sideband 9.7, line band 9.92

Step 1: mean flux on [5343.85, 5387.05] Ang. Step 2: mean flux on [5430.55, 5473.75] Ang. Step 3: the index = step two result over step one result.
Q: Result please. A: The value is 1.0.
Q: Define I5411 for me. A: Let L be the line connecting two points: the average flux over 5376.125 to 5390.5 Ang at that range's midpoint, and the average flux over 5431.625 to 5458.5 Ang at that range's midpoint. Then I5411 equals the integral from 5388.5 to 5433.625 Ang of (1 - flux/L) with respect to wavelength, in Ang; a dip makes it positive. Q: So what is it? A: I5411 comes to 0.7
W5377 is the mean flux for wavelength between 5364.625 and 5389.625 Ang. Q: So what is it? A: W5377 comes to 9.89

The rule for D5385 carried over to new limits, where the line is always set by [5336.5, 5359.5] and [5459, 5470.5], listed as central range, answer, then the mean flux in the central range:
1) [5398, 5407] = 0.3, 9.55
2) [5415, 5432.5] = 0.4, 9.58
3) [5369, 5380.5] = 0.0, 9.85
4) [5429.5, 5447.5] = 0.3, 9.67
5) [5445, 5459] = 0.4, 9.54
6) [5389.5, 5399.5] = 0.0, 9.87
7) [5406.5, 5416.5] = 0.0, 9.79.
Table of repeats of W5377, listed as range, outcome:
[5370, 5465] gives 9.72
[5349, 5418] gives 9.83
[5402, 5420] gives 9.75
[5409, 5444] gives 9.68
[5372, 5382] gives 10.1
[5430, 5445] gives 9.69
